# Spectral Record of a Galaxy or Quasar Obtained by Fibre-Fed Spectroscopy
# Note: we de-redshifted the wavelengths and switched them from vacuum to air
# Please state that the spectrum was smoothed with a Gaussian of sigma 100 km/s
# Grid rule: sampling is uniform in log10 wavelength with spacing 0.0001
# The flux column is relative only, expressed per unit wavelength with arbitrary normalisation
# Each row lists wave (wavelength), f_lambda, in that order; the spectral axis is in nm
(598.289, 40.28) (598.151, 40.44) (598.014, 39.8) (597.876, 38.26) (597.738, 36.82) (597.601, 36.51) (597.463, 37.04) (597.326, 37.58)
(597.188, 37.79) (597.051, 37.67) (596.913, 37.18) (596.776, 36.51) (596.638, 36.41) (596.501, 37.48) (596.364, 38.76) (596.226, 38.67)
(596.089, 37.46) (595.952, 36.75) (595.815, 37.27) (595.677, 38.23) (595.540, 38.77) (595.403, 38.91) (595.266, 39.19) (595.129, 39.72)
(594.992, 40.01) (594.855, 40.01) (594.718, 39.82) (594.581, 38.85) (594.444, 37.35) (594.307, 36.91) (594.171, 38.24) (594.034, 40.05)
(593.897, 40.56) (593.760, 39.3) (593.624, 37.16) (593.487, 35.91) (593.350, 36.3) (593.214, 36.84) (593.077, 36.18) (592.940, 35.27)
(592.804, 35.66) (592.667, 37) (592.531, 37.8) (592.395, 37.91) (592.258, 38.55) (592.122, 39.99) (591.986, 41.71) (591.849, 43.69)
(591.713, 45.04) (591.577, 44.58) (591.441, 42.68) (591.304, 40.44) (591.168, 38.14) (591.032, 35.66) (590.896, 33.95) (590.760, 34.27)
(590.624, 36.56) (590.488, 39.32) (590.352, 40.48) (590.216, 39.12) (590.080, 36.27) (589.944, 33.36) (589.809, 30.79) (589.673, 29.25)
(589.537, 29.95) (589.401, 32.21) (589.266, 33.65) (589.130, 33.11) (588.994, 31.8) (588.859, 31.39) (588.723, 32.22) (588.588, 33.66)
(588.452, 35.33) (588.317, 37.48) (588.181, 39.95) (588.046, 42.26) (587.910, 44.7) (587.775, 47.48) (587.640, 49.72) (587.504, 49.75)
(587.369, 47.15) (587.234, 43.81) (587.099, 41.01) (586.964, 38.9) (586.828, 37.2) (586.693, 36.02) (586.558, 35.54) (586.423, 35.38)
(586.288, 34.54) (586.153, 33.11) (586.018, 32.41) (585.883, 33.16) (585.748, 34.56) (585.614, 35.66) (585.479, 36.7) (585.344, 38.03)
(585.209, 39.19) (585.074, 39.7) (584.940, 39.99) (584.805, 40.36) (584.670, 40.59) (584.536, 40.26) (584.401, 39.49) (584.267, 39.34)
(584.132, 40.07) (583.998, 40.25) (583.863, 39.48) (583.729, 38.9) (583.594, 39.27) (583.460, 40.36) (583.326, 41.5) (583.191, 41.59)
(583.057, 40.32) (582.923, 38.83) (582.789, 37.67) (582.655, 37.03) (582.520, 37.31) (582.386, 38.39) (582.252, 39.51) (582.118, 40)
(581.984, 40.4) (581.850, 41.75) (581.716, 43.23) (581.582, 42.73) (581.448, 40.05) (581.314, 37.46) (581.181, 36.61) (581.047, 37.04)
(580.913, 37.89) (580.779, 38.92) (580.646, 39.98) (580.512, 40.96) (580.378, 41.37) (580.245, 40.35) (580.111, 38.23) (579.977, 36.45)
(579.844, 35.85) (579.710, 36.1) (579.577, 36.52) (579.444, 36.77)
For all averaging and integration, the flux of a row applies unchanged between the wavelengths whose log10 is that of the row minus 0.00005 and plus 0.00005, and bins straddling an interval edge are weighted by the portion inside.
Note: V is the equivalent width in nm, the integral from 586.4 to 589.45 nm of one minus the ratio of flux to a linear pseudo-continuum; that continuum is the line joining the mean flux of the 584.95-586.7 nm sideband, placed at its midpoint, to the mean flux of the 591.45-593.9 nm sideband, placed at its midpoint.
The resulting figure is -0.17 nm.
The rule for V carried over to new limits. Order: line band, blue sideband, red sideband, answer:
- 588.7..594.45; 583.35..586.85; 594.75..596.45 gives 0.206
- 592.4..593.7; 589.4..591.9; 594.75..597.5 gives 0.037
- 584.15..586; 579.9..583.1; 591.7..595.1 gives 0.044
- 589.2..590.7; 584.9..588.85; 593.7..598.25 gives 0.152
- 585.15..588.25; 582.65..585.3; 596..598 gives -0.011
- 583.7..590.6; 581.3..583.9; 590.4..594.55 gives 0.263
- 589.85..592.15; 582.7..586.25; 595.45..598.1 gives -0.060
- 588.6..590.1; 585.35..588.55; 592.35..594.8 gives 0.252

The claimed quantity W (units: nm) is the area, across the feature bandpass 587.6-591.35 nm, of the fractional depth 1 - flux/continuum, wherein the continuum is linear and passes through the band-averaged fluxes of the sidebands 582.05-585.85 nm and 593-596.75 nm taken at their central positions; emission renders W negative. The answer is 0.214 nm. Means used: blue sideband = 39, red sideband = 38.2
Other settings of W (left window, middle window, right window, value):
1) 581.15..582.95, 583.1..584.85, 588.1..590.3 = -0.10 nm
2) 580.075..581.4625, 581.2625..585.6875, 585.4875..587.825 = -0.06 nm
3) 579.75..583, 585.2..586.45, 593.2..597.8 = 0.12 nm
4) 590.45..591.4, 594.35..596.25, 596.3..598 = -0.07 nm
